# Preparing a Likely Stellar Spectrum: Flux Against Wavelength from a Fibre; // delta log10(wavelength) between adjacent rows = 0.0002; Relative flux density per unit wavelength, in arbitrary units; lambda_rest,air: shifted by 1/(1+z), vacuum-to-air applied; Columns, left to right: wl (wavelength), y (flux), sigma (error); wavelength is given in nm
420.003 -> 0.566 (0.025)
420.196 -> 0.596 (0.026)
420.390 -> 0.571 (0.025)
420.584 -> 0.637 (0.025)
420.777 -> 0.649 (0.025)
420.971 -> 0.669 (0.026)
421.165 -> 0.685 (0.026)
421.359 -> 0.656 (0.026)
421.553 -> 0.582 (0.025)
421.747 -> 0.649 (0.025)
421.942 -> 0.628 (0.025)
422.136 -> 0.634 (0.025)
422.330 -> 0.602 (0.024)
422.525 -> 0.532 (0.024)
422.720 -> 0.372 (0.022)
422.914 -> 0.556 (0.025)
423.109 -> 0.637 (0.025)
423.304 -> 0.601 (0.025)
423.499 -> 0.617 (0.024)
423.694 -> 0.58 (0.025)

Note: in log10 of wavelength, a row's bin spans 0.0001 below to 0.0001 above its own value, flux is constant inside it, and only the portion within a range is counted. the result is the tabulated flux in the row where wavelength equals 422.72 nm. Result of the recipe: 0.372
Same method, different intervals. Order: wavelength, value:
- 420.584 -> 0.637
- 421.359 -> 0.656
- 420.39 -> 0.571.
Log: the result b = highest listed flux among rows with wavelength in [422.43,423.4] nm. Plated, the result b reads 0.637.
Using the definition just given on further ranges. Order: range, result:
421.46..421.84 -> 0.649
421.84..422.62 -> 0.634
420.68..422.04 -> 0.685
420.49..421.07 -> 0.669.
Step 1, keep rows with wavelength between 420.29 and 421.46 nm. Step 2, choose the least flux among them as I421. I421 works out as 0.571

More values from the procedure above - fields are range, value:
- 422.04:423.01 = 0.372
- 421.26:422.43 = 0.582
